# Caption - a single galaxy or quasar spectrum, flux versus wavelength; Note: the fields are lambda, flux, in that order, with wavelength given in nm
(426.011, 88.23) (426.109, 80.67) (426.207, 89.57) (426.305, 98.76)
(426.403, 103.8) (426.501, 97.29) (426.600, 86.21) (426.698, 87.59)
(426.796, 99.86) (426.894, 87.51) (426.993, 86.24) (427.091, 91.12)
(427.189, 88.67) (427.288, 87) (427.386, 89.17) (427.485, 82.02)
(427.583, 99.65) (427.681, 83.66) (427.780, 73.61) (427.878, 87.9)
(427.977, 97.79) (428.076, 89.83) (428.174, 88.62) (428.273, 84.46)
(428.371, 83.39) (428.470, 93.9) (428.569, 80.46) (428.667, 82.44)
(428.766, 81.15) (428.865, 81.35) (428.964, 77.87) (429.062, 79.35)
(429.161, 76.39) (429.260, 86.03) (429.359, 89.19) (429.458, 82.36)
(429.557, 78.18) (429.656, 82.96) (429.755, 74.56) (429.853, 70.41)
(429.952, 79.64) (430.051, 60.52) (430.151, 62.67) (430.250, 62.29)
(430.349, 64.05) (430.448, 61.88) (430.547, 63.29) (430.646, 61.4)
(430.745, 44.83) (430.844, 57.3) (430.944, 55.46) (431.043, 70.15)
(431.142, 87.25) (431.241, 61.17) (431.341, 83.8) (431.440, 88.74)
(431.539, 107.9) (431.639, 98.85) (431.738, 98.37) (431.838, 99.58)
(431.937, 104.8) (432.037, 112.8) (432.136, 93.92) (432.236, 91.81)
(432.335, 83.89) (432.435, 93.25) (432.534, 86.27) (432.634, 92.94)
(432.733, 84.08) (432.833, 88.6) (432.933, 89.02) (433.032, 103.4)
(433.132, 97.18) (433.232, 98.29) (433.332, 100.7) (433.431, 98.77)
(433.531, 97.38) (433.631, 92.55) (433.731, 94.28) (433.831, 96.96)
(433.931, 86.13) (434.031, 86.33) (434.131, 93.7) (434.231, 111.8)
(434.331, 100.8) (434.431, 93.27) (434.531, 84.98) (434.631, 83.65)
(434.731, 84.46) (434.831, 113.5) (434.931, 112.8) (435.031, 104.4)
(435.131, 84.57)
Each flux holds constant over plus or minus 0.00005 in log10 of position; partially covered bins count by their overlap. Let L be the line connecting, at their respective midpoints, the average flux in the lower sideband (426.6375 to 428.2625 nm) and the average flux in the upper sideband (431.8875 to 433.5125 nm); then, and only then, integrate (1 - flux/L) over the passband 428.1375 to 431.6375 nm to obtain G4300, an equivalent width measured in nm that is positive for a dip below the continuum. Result 0.60 nm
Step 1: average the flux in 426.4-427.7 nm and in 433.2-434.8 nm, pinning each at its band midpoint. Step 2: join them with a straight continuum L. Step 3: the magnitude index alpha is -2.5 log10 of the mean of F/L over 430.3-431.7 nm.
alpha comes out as 0.27 mag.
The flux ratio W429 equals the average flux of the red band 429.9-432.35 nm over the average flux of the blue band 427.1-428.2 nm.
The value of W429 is 0.89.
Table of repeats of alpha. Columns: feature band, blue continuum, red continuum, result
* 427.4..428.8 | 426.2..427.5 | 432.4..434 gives 0.06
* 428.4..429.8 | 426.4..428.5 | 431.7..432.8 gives 0.11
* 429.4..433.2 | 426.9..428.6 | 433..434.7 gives 0.14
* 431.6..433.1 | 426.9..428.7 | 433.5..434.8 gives -0.04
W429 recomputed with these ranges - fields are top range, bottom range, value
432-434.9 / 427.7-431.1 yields 1.25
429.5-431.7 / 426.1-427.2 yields 0.78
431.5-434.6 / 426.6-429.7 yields 1.11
